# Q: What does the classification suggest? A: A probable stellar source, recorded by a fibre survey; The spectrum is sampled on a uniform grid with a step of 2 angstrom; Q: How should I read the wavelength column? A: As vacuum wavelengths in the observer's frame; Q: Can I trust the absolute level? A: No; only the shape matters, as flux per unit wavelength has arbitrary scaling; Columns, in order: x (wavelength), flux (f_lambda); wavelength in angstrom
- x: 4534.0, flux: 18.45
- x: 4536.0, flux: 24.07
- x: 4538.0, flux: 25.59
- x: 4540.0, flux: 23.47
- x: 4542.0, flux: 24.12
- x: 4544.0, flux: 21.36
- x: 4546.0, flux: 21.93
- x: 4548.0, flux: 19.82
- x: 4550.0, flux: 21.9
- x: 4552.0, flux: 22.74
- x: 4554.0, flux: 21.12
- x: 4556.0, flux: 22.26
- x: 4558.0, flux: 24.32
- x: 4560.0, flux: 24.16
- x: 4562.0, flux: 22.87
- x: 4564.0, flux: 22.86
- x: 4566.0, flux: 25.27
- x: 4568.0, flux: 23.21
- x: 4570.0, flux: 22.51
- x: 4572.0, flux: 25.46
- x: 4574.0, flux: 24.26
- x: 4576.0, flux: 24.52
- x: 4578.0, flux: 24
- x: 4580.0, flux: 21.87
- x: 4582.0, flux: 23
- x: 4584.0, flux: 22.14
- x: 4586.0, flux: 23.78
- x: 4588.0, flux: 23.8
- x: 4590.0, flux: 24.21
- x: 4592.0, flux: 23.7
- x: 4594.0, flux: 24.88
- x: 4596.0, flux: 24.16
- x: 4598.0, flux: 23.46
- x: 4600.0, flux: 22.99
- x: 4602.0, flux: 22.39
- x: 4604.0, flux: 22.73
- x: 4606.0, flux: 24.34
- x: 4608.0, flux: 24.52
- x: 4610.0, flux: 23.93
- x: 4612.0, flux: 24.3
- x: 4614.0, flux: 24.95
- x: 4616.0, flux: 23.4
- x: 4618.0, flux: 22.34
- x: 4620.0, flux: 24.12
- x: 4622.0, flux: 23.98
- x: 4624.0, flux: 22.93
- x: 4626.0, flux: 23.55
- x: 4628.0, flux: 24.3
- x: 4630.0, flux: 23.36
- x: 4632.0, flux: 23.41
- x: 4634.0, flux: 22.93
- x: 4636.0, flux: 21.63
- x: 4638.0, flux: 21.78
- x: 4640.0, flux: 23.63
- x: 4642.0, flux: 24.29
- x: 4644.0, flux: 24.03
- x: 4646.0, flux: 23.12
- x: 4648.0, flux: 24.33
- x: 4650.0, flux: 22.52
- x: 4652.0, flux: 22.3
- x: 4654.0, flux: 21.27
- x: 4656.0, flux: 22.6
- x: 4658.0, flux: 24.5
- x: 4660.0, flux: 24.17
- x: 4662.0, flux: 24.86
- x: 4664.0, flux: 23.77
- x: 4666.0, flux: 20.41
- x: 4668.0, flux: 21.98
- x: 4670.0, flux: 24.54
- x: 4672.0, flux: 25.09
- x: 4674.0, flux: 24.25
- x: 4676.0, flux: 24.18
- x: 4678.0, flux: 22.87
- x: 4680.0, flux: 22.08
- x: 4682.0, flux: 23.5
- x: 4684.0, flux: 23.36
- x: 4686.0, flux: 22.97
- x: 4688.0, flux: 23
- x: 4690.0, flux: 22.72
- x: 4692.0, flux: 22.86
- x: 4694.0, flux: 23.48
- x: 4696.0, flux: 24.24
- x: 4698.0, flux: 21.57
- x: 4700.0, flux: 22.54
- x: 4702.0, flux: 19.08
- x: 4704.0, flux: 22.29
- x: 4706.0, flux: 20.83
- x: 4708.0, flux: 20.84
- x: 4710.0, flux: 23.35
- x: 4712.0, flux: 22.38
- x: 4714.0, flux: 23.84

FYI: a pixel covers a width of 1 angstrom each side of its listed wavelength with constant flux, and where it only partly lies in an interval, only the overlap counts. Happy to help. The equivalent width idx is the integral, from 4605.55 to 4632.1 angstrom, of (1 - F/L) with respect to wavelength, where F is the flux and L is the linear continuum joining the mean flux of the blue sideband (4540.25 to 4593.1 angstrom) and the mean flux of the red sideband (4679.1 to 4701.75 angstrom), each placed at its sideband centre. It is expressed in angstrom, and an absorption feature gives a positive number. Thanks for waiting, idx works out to -0.9 angstrom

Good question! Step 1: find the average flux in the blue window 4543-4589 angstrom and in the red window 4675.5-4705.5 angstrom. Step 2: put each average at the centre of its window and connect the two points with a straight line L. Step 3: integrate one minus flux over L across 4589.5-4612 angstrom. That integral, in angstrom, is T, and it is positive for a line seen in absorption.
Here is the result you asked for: -0.8 angstrom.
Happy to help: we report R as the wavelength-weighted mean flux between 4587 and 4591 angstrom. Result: 24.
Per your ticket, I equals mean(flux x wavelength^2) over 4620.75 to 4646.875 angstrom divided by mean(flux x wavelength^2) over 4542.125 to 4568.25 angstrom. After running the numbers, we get 1.07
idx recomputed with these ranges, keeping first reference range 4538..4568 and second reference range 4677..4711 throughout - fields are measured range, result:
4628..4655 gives -0.5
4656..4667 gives -0.4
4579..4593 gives -0.3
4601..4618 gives -0.8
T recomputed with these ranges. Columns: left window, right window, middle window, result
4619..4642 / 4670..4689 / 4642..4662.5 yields 0.0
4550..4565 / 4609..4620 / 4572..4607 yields -0.3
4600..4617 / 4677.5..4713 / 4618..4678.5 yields -0.5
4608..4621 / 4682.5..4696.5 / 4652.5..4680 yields 0.1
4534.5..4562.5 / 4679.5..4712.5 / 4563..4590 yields -1.1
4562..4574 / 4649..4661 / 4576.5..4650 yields -0.5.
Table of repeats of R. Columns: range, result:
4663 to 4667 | 22.1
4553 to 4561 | 23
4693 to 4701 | 23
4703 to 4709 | 21.3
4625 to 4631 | 23.7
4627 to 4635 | 23.5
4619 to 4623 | 24.1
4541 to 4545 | 22.7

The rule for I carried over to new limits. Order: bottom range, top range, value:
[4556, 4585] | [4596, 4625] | 1.02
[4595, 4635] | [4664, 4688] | 1.01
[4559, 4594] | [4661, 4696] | 1.03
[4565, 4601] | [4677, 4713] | 0.99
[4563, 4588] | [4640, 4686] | 1.03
